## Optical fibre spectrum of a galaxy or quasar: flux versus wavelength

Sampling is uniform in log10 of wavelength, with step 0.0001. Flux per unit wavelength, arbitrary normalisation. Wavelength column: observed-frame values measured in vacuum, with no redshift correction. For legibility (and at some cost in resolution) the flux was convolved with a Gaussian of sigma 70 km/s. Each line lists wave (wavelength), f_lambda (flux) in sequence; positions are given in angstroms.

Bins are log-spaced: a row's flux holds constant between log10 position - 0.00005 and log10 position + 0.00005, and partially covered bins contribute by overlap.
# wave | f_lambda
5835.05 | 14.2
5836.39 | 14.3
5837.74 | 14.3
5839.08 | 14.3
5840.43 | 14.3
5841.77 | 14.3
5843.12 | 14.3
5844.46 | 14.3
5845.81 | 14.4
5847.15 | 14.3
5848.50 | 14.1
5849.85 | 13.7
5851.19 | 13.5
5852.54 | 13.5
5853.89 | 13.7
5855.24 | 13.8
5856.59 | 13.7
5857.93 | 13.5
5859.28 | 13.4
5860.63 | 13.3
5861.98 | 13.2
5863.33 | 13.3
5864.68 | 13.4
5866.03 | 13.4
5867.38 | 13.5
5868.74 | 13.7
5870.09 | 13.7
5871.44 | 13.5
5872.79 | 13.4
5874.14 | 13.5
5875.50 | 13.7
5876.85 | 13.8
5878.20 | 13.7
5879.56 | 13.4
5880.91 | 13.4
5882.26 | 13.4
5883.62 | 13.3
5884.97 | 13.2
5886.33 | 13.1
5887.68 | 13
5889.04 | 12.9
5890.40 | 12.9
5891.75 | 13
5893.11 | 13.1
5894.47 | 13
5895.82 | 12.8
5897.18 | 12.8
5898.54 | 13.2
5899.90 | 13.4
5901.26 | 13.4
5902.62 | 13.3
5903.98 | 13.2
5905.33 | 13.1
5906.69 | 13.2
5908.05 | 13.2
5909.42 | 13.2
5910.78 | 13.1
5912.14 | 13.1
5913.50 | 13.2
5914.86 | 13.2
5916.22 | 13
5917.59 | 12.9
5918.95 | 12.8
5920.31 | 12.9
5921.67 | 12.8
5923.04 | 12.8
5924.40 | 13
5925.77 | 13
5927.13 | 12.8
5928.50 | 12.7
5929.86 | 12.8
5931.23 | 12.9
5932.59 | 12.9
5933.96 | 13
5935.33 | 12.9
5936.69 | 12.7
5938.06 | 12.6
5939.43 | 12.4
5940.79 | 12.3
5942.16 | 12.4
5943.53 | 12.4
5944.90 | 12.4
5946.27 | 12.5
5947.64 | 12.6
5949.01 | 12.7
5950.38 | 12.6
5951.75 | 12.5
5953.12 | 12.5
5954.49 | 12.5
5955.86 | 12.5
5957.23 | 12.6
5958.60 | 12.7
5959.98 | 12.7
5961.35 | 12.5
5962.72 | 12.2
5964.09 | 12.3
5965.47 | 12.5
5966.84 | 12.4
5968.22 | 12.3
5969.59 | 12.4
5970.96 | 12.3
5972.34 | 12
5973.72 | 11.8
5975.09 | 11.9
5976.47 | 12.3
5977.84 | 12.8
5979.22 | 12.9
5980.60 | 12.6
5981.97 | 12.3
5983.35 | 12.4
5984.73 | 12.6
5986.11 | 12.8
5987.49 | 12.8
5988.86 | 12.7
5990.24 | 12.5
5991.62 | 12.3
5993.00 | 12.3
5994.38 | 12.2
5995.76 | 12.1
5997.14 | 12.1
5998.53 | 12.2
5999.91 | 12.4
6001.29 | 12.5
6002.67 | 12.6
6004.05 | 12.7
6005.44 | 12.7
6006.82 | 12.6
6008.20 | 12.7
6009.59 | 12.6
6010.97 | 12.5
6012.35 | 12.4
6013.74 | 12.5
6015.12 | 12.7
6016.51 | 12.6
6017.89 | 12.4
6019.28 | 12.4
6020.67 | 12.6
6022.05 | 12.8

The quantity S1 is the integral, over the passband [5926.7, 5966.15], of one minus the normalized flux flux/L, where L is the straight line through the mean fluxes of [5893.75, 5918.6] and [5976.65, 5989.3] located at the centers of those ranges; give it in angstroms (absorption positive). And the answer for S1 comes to 0.88 angstroms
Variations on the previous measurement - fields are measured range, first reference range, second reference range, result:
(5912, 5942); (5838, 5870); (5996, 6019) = 0.77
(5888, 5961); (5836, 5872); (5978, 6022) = 1.82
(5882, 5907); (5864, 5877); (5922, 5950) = 0.22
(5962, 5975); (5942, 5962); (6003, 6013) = 0.34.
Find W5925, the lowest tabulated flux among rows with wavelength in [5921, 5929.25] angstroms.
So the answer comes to 12.7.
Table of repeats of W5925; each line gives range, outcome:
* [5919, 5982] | 11.8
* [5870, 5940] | 12.4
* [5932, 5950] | 12.3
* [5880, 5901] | 12.8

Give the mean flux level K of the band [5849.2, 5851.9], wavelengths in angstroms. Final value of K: 13.6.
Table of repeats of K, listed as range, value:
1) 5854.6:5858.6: 13.7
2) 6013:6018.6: 12.5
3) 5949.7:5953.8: 12.5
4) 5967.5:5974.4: 12.1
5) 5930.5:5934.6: 12.9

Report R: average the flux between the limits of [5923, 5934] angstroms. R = 12.9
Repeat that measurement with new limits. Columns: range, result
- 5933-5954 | 12.6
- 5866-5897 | 13.3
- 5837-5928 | 13.4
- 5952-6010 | 12.4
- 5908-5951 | 12.8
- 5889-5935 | 13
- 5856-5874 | 13.5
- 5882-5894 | 13.1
